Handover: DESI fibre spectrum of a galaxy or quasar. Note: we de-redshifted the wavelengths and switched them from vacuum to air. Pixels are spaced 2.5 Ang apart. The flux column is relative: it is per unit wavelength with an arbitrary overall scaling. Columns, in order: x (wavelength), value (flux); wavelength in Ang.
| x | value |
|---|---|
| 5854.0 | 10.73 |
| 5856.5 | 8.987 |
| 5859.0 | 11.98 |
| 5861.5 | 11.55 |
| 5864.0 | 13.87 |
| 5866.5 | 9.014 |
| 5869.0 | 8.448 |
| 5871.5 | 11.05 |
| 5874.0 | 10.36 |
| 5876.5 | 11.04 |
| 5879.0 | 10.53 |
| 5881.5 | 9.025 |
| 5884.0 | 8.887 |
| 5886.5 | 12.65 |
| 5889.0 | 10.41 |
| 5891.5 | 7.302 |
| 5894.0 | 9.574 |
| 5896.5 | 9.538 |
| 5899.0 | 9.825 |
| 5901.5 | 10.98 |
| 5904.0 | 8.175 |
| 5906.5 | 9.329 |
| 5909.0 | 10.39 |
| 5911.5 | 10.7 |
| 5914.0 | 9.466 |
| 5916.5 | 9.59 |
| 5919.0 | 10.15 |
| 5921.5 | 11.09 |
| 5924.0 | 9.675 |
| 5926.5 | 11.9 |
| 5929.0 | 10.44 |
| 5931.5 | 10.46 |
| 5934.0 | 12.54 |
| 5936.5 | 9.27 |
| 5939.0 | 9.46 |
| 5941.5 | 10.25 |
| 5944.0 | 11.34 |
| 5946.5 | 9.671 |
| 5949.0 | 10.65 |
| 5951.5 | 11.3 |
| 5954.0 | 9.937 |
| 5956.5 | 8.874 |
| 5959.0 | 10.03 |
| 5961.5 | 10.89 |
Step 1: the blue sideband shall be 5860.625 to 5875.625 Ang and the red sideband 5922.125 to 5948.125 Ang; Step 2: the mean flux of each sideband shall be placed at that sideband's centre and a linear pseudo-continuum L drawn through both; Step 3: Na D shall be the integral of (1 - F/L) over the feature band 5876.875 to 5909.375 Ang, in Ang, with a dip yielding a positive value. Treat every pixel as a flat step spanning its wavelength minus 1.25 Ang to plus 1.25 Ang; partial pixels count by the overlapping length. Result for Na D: 2.7 Ang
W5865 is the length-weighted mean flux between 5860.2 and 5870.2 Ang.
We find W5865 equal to 10.7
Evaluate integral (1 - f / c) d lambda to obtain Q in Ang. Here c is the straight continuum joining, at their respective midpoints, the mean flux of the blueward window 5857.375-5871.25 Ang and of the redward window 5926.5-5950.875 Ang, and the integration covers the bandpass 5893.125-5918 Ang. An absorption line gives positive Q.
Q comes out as 2.2 Ang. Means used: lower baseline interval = 10.9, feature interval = 9.76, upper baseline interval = 10.5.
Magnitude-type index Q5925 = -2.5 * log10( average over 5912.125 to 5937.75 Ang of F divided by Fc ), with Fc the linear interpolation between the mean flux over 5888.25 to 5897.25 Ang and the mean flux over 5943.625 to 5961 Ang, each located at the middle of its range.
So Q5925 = -0.08 mag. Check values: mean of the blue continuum 9.12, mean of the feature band 10.5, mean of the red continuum 10.2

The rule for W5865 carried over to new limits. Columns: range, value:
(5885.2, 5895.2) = 9.98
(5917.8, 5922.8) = 10.6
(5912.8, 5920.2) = 9.73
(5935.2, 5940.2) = 9.4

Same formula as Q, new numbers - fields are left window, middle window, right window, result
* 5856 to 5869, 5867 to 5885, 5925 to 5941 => 1.66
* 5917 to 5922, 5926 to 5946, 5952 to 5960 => -1.02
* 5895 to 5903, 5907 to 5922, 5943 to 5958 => -0.05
